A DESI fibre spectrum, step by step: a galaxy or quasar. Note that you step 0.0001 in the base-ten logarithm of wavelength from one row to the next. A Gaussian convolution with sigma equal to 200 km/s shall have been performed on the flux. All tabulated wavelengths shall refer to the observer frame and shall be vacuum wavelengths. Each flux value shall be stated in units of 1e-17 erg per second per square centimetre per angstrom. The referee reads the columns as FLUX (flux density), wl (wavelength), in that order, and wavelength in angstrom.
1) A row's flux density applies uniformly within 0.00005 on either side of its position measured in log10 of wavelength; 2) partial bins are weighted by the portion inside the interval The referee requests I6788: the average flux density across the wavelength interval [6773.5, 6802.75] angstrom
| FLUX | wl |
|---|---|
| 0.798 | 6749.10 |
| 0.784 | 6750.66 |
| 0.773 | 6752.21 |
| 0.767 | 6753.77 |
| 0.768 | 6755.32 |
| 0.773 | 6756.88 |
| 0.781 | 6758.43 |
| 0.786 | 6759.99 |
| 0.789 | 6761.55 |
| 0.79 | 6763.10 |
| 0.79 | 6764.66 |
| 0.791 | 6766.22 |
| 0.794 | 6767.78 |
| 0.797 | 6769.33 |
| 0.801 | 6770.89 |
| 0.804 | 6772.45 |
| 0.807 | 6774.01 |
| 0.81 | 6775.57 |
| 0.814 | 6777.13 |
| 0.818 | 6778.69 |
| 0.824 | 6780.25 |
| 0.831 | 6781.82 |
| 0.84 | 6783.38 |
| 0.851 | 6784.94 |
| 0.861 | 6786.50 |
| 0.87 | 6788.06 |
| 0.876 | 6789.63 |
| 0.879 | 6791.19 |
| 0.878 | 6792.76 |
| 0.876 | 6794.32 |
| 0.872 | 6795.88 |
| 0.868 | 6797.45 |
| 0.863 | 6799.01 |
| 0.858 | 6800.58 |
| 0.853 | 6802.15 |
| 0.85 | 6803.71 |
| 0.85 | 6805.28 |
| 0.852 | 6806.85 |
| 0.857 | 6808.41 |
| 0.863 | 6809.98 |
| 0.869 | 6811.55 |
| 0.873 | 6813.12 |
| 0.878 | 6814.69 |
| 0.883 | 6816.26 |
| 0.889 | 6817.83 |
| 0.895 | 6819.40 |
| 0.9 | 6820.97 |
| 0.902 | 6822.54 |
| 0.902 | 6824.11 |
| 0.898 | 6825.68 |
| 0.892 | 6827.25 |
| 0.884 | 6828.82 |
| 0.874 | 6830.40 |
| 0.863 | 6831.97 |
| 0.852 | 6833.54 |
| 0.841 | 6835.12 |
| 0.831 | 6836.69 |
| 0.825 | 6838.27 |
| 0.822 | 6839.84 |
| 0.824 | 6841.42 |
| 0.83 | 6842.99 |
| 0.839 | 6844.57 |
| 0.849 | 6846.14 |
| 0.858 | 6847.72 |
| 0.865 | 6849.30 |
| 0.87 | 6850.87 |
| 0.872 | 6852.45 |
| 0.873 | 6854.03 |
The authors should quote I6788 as 0.85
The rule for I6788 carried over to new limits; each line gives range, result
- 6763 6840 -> 0.852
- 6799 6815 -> 0.86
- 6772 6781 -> 0.813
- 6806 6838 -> 0.874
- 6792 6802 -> 0.868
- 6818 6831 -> 0.893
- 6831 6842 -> 0.838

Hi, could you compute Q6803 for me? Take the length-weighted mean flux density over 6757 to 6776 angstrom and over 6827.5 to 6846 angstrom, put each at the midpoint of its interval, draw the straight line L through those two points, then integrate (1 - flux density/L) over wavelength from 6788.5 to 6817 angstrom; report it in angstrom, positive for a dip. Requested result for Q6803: -1.6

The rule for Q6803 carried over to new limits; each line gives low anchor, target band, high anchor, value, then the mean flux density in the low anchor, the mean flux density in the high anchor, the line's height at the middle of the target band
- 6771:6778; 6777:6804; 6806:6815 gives -0.7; 0.808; 0.864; 0.833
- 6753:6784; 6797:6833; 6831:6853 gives -2.0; 0.799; 0.846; 0.829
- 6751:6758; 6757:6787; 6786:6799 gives 0.4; 0.772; 0.872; 0.818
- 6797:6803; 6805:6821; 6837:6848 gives -0.4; 0.86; 0.834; 0.852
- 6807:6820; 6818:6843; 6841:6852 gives -0.1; 0.874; 0.85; 0.862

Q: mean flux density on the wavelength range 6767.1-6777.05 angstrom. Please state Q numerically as 0.804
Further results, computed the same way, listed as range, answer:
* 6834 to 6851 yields 0.84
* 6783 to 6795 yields 0.867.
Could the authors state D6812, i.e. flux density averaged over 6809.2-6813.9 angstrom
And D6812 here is 0.868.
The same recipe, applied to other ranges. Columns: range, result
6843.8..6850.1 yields 0.854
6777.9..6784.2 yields 0.828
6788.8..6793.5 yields 0.876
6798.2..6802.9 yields 0.858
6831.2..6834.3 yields 0.858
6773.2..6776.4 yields 0.809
